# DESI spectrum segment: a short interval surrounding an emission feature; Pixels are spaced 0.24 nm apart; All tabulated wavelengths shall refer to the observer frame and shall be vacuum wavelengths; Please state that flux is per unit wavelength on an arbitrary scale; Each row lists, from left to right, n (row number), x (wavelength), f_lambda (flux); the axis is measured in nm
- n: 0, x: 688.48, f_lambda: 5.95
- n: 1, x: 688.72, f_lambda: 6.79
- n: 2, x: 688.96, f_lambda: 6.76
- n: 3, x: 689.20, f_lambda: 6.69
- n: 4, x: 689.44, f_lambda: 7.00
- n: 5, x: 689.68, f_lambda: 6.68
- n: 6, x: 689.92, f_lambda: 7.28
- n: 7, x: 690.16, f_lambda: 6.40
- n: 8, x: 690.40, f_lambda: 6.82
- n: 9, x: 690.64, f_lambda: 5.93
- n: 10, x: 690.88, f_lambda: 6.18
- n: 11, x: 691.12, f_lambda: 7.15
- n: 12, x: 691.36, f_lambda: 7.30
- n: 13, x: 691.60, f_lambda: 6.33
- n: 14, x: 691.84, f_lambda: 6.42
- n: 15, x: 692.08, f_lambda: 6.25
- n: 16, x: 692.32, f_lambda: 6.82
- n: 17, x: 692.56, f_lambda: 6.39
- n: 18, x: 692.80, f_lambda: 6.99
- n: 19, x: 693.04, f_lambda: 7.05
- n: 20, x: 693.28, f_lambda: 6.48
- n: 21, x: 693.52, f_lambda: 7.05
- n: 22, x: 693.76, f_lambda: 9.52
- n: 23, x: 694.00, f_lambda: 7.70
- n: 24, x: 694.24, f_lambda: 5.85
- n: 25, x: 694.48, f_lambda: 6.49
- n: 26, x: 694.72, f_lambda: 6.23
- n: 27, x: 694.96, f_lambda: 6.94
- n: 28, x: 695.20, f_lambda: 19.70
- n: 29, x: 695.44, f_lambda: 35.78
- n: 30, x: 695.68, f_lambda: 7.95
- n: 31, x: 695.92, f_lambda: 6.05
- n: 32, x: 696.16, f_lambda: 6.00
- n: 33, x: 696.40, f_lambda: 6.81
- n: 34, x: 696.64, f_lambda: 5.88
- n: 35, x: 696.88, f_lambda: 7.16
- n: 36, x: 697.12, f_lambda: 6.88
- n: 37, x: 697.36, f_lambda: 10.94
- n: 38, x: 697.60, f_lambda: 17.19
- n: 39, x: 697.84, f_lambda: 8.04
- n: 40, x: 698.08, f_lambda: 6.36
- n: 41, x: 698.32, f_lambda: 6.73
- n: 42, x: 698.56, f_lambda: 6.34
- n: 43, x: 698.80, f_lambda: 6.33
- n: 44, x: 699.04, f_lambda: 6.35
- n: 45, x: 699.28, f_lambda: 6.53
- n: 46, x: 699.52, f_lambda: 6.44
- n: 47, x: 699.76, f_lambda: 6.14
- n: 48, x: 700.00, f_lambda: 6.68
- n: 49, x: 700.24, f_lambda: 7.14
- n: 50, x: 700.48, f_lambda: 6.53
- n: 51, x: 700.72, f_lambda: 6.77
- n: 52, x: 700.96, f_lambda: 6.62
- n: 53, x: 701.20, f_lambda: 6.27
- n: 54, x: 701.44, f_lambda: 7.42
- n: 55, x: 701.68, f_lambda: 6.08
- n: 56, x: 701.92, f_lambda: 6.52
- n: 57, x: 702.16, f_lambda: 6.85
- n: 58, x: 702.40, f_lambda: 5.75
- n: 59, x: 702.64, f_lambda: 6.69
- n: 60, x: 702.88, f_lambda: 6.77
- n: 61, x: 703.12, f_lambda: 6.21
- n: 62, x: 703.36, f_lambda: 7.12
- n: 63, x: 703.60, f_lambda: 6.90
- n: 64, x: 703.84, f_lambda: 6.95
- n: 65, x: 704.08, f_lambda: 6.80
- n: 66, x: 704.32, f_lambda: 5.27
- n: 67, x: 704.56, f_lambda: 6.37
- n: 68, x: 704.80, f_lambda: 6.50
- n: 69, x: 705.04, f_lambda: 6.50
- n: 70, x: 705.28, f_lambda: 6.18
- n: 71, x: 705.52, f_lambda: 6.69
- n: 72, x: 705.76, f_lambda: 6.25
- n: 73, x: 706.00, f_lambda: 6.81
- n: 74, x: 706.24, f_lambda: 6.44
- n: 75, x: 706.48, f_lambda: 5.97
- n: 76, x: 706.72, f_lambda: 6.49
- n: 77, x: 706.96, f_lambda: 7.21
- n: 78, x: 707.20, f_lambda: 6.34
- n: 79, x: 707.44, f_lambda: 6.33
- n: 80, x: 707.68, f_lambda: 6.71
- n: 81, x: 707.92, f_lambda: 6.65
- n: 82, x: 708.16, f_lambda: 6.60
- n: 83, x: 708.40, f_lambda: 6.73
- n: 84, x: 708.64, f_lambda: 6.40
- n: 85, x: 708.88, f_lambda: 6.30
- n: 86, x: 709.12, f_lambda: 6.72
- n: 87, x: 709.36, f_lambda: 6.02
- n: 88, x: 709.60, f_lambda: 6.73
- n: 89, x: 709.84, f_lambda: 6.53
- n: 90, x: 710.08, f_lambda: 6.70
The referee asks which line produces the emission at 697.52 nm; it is [N II] 6583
